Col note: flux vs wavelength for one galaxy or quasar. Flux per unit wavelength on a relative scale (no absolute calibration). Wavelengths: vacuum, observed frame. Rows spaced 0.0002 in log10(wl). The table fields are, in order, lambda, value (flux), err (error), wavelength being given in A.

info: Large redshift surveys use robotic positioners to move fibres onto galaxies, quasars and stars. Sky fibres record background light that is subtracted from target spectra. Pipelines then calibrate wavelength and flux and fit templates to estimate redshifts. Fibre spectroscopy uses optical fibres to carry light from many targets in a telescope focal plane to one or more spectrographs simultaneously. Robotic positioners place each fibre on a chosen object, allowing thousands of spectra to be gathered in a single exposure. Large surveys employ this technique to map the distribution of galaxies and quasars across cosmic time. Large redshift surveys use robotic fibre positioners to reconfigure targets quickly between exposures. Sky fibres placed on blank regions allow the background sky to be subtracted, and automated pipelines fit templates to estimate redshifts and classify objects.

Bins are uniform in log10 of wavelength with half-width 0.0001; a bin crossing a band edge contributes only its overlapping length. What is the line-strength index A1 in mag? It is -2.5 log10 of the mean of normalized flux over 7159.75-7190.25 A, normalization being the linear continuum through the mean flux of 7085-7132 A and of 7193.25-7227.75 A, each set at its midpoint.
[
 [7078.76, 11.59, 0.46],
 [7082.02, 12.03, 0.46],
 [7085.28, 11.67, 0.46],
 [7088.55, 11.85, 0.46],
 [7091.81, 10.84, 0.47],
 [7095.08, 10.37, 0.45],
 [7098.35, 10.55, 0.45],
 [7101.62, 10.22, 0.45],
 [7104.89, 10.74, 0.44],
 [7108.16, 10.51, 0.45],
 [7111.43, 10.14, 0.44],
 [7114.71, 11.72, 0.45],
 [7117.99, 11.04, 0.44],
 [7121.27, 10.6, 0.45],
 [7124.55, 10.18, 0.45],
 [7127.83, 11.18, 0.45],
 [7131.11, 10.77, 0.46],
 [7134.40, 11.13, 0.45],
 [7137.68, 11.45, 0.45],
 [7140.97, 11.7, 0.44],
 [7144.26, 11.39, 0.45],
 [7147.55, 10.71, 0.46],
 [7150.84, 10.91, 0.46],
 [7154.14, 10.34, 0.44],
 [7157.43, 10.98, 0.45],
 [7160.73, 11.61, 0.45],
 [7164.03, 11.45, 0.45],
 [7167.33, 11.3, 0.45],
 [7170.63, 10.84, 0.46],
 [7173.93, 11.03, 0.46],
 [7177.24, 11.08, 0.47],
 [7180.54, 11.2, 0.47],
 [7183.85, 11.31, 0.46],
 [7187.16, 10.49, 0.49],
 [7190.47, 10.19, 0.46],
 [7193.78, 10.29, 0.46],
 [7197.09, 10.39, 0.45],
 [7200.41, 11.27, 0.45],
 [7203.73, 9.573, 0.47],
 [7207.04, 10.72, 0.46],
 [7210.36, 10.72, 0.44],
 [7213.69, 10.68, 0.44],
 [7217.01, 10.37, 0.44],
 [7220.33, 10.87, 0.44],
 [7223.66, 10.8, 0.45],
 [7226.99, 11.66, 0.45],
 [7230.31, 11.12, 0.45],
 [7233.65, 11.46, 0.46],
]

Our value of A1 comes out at -0.038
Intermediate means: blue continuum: 10.8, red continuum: 10.7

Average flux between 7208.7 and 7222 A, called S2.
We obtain 10.7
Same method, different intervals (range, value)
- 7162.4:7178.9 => 11.1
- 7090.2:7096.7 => 10.6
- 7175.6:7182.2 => 11.1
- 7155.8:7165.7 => 11.3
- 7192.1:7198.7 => 10.3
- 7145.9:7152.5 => 10.8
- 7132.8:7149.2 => 11.3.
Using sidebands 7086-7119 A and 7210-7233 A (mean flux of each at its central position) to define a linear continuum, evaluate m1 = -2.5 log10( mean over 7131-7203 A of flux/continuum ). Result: -0.01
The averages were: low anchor 10.8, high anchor 10.9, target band 11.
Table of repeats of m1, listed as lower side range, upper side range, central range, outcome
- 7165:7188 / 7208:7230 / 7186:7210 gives 0.05 mag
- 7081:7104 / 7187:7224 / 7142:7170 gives -0.03 mag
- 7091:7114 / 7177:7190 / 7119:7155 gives -0.03 mag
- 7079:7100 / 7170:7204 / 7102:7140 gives 0.02 mag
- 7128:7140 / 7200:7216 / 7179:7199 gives 0.00 mag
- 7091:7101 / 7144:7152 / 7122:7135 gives 0.00 mag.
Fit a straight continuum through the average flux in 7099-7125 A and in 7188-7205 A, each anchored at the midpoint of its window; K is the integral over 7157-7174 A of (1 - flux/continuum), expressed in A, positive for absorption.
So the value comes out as -1.2 A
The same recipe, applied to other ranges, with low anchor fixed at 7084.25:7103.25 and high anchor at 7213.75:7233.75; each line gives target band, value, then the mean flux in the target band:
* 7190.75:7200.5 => 0.43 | 10.5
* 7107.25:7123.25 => 0.15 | 10.8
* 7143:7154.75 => 0.07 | 10.9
